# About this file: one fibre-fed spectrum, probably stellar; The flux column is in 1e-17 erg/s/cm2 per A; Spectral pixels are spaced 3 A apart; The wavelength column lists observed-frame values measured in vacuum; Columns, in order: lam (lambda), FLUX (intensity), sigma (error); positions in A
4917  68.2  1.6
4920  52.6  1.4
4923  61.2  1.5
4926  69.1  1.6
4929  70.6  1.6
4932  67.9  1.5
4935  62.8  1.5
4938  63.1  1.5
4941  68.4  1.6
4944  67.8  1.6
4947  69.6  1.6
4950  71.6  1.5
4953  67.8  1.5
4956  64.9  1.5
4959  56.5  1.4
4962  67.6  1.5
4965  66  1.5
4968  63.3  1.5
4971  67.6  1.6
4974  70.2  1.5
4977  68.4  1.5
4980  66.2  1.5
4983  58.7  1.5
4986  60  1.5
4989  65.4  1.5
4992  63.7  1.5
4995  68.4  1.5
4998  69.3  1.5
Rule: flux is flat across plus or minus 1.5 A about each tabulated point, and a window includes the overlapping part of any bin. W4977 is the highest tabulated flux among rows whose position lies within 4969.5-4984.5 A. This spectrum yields 70.2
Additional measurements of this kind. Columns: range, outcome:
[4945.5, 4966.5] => 71.6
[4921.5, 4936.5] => 70.6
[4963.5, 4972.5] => 67.6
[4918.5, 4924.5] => 61.2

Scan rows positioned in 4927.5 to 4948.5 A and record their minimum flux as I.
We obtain 62.8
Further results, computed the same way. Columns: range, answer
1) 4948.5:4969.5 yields 56.5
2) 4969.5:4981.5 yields 66.2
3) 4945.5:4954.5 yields 67.8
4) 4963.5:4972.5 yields 63.3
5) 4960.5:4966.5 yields 66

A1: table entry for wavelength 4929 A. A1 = 70.6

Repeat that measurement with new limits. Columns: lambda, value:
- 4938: 63.1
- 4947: 69.6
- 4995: 68.4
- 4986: 60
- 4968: 63.3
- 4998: 69.3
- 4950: 71.6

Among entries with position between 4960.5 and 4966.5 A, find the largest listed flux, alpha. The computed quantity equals 67.6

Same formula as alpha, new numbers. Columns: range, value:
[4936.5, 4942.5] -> 68.4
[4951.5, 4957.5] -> 67.8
